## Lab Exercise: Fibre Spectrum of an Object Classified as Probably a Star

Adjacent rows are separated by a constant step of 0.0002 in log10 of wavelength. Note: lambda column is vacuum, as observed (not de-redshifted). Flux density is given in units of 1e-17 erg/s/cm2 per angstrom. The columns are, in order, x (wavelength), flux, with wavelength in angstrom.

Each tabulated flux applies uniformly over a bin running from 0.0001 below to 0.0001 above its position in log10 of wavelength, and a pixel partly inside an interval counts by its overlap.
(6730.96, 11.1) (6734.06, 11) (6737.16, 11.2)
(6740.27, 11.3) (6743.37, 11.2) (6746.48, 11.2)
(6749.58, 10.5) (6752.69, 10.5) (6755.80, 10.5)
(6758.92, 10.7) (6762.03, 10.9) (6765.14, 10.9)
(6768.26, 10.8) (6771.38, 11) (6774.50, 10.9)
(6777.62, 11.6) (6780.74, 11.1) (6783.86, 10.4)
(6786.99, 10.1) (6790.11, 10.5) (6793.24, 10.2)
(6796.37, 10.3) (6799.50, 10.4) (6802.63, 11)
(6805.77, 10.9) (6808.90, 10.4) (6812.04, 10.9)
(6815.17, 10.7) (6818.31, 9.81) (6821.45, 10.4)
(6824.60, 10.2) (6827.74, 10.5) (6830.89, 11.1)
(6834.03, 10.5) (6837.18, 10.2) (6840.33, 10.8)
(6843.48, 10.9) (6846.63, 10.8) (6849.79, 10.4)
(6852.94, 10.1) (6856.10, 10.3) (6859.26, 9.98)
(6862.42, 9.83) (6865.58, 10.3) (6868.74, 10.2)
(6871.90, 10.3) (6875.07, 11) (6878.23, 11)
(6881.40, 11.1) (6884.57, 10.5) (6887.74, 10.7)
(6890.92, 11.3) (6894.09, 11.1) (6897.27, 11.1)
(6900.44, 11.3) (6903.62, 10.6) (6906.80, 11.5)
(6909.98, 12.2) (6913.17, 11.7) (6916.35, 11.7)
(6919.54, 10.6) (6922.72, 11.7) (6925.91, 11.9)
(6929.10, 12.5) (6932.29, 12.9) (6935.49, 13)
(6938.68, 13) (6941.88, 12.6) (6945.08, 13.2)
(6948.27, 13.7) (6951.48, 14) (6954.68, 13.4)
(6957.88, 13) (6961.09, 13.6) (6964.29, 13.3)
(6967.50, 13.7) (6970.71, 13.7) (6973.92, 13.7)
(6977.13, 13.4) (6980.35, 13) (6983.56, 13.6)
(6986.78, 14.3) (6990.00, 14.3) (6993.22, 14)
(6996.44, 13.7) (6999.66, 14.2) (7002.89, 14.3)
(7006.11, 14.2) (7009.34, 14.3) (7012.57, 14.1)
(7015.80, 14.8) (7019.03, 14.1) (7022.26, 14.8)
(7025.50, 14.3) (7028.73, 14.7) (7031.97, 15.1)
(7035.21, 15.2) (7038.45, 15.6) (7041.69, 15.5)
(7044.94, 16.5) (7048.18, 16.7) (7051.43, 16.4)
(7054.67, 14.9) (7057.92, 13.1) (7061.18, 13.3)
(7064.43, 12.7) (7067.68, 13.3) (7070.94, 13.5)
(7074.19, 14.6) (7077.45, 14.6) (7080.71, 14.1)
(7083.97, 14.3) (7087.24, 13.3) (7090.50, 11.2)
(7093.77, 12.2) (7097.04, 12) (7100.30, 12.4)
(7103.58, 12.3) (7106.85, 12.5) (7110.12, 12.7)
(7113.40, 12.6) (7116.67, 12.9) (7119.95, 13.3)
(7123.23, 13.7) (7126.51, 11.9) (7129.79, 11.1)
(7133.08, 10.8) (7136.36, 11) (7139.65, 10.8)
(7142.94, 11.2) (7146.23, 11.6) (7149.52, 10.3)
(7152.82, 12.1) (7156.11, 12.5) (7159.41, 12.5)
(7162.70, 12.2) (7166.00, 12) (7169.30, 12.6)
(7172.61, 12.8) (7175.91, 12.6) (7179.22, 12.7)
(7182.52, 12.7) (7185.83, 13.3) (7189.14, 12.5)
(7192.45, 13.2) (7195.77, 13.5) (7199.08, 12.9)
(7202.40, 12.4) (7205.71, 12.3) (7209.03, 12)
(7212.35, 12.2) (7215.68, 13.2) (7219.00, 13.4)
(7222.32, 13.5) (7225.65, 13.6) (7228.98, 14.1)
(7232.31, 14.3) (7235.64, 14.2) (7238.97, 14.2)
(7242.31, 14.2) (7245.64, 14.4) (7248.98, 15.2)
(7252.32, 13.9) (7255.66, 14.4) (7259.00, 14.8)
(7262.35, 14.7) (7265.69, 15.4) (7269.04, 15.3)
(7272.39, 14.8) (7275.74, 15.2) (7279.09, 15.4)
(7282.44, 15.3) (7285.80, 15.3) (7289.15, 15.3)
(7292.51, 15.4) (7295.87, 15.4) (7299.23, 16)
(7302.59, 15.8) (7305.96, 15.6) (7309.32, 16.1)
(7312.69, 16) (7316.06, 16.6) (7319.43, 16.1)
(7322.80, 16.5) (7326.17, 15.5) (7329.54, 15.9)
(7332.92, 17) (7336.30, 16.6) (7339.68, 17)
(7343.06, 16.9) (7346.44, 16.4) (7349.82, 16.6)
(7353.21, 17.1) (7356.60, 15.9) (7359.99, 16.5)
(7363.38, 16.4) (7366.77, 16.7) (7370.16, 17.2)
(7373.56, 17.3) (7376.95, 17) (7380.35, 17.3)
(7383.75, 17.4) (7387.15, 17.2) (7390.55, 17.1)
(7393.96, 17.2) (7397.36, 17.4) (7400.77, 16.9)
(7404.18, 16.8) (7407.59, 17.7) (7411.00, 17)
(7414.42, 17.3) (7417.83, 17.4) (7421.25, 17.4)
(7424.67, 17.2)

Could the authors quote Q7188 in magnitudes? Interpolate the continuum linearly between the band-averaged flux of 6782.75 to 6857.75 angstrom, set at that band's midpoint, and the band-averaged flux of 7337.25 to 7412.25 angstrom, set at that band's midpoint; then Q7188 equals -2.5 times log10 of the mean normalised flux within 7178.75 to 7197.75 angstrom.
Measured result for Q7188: 0.14 mag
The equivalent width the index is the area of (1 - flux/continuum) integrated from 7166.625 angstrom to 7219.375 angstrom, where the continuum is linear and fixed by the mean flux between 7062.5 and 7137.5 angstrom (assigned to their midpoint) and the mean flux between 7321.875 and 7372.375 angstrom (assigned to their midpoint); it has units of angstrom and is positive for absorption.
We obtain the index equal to 5.36 angstrom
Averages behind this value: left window 12.8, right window 16.6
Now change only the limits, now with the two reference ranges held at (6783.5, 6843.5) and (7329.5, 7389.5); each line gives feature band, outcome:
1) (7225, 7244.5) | 1.6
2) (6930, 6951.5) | -2.0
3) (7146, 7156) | 2.0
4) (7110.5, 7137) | 3.5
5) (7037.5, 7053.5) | -3.6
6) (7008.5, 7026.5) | -2.2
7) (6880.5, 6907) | 1.0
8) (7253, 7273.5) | 1.1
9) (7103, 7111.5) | 0.8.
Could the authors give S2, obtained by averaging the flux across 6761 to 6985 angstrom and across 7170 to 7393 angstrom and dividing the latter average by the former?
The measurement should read 1.32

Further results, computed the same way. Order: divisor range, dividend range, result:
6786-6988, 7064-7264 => 1.12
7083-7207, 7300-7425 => 1.36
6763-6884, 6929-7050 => 1.33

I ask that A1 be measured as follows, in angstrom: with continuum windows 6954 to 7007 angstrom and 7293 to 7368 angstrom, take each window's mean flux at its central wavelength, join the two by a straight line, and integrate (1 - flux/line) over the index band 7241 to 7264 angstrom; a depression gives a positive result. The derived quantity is 1.75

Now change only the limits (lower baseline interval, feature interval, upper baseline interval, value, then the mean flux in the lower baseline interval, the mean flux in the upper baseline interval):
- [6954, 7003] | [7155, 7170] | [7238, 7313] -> 2.3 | 13.7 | 15.1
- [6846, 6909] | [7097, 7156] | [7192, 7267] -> 4.0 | 10.7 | 13.7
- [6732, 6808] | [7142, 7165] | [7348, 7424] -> 4.5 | 10.8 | 17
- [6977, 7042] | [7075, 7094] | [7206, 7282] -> 1.2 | 14.4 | 14.2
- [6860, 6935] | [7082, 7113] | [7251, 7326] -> 1.8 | 11.2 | 15.4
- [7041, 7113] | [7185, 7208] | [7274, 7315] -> 3.0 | 13.7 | 15.6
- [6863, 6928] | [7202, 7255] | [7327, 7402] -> 5.5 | 11.1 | 16.8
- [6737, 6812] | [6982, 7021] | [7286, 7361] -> -3.5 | 10.8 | 16.2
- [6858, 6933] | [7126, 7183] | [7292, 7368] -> 9.5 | 11.1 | 16.3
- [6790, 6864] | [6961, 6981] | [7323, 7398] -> -2.2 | 10.5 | 16.8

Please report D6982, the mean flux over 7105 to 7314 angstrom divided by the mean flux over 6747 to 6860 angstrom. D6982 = 1.3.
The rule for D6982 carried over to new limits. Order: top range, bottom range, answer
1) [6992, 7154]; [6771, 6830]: 1.27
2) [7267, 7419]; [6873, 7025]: 1.28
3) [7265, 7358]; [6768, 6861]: 1.51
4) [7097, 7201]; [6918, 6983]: 0.94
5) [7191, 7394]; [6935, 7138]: 1.12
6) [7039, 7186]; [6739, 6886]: 1.22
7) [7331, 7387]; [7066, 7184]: 1.35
